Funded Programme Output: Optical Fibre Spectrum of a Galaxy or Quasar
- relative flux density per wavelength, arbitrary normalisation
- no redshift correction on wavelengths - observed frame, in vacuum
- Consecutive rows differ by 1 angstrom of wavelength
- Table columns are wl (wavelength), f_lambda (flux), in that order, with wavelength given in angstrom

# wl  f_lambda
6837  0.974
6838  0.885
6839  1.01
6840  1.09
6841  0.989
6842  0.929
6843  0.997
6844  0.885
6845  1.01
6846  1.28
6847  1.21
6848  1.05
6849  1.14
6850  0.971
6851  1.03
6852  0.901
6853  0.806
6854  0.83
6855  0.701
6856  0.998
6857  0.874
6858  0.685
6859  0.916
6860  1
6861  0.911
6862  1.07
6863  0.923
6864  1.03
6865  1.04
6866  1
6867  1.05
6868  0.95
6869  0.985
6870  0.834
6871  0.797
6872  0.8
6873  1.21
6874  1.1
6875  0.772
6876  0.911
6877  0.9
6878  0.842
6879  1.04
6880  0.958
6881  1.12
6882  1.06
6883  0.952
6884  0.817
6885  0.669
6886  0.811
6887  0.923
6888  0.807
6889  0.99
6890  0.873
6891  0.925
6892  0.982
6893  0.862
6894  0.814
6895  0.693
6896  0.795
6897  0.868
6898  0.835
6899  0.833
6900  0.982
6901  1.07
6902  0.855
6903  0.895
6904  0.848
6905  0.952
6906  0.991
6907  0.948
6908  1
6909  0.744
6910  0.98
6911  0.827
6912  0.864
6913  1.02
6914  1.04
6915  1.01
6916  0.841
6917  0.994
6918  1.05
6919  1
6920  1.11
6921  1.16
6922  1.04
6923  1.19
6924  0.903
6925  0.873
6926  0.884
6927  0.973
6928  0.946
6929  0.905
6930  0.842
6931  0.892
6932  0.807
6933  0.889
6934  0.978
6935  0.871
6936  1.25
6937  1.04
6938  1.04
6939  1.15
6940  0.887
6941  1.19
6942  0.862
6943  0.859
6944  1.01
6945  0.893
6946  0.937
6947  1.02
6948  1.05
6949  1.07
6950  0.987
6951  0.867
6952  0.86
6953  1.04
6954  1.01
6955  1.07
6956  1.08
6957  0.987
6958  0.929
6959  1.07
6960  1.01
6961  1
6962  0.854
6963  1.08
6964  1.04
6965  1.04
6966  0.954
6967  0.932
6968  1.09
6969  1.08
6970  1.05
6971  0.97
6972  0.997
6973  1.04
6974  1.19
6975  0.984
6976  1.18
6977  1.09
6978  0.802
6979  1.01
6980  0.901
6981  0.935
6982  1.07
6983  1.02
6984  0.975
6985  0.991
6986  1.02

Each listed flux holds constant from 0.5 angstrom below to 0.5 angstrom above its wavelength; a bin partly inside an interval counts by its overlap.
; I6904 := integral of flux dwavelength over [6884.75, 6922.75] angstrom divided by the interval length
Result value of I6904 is 0.922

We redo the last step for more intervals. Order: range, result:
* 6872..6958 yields 0.948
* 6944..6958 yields 0.989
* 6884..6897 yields 0.845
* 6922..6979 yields 0.992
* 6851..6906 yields 0.91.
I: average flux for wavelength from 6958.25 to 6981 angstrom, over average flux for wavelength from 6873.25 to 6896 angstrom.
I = 1.12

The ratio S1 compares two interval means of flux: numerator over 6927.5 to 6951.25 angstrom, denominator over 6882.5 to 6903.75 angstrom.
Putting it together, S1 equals 1.12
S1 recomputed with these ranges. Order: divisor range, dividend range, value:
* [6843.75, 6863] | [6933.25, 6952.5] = 1.03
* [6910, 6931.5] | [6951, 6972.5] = 1.03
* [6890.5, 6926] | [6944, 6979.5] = 1.08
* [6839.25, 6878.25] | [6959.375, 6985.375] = 1.05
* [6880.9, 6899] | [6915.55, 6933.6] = 1.10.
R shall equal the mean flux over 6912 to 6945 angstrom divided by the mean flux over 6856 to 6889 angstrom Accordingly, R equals 1.05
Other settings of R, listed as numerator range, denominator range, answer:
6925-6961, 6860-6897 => 1.06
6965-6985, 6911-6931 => 1.04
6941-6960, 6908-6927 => 1.01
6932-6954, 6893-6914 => 1.10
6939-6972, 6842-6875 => 1.03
